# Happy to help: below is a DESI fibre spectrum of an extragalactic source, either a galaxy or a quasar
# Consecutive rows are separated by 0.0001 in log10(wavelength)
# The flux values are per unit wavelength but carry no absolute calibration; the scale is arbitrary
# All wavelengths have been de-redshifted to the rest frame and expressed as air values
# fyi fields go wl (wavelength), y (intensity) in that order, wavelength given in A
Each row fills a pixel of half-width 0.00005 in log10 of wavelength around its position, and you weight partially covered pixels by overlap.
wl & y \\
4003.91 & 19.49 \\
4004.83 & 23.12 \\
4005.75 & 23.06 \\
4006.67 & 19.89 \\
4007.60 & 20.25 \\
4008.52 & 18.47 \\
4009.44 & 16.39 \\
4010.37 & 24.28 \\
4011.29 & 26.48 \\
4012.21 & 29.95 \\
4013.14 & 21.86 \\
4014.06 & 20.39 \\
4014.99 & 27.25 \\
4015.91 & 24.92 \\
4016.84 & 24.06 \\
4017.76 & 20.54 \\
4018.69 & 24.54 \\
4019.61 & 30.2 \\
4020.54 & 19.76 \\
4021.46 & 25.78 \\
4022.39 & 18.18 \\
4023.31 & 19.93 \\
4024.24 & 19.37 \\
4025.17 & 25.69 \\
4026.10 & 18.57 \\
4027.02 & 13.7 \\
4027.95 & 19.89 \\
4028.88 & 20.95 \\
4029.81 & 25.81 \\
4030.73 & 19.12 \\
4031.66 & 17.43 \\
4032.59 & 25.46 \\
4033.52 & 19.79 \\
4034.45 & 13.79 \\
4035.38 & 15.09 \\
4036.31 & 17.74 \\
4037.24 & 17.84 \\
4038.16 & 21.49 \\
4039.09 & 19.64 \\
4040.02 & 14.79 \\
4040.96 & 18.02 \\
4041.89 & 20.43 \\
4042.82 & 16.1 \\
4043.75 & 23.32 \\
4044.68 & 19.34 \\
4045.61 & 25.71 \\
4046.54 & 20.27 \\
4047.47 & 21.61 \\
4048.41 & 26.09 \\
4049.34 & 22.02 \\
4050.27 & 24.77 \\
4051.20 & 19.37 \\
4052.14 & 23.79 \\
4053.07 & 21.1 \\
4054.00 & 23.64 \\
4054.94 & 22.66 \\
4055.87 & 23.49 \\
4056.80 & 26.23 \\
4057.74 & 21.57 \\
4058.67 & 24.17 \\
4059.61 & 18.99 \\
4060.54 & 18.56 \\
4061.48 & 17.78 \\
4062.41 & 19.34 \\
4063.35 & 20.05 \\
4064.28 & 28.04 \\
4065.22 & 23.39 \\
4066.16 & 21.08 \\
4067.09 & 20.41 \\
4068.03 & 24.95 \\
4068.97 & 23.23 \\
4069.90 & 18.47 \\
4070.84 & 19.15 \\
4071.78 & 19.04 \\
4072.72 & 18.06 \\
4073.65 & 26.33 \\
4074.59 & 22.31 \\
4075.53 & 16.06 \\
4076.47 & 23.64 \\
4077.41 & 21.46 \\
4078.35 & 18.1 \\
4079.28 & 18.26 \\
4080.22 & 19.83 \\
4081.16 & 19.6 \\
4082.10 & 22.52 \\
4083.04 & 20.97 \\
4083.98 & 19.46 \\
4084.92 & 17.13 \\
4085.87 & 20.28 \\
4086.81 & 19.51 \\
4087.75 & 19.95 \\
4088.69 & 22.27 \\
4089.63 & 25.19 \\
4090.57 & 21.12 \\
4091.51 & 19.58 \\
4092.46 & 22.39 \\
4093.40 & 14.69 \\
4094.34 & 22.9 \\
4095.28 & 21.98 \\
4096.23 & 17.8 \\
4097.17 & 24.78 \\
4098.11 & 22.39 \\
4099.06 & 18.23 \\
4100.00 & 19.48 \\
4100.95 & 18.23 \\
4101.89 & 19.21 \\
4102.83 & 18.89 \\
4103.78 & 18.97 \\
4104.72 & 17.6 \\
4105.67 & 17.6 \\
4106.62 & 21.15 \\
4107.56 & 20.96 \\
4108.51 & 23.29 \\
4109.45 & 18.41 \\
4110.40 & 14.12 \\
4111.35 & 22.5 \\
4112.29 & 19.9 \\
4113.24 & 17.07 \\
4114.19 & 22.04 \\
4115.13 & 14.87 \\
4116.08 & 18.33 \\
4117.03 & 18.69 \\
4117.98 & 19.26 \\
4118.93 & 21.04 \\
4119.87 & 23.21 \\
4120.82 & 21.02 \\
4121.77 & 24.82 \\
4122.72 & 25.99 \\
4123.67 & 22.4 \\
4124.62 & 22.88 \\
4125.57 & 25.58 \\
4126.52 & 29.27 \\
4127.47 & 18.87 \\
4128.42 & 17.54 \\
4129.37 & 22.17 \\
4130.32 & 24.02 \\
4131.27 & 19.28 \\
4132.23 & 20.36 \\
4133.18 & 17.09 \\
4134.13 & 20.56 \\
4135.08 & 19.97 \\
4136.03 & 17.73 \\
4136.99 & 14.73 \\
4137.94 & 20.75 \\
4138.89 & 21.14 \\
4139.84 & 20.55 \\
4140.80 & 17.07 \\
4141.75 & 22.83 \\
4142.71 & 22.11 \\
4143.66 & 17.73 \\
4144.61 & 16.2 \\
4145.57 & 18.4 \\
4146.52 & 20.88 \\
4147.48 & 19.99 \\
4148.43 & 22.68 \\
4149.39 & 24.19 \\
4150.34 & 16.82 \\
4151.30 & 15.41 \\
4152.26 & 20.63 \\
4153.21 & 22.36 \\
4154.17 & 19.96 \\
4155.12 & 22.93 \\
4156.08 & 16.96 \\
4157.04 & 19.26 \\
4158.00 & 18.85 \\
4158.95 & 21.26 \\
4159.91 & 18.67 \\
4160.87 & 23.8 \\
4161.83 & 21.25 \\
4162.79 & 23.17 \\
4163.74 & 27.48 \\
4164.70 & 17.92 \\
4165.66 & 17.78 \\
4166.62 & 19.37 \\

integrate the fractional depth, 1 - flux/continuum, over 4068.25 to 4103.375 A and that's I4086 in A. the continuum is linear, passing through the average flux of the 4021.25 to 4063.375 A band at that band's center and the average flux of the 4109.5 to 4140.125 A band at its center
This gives 0.3 A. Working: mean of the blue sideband 20.6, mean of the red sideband 20.5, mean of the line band 20.4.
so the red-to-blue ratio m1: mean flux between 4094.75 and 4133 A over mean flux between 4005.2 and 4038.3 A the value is 0.96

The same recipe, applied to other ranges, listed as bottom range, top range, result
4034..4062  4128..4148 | 0.95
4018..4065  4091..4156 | 0.96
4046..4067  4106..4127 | 0.96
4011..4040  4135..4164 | 0.94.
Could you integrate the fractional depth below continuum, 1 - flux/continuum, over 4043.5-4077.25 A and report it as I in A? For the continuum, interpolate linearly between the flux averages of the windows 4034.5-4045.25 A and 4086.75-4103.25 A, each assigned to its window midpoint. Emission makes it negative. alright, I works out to -4.7 A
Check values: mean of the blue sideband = 18.4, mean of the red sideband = 20.5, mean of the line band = 21.9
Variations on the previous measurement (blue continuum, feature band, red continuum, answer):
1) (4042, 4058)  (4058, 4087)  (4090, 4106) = 0.7 A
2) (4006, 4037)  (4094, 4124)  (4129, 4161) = 0.1 A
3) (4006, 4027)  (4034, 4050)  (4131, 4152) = 1.5 A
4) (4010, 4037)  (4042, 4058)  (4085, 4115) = -1.0 A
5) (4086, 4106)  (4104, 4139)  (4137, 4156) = -0.7 A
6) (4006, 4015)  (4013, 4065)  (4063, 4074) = 1.9 A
